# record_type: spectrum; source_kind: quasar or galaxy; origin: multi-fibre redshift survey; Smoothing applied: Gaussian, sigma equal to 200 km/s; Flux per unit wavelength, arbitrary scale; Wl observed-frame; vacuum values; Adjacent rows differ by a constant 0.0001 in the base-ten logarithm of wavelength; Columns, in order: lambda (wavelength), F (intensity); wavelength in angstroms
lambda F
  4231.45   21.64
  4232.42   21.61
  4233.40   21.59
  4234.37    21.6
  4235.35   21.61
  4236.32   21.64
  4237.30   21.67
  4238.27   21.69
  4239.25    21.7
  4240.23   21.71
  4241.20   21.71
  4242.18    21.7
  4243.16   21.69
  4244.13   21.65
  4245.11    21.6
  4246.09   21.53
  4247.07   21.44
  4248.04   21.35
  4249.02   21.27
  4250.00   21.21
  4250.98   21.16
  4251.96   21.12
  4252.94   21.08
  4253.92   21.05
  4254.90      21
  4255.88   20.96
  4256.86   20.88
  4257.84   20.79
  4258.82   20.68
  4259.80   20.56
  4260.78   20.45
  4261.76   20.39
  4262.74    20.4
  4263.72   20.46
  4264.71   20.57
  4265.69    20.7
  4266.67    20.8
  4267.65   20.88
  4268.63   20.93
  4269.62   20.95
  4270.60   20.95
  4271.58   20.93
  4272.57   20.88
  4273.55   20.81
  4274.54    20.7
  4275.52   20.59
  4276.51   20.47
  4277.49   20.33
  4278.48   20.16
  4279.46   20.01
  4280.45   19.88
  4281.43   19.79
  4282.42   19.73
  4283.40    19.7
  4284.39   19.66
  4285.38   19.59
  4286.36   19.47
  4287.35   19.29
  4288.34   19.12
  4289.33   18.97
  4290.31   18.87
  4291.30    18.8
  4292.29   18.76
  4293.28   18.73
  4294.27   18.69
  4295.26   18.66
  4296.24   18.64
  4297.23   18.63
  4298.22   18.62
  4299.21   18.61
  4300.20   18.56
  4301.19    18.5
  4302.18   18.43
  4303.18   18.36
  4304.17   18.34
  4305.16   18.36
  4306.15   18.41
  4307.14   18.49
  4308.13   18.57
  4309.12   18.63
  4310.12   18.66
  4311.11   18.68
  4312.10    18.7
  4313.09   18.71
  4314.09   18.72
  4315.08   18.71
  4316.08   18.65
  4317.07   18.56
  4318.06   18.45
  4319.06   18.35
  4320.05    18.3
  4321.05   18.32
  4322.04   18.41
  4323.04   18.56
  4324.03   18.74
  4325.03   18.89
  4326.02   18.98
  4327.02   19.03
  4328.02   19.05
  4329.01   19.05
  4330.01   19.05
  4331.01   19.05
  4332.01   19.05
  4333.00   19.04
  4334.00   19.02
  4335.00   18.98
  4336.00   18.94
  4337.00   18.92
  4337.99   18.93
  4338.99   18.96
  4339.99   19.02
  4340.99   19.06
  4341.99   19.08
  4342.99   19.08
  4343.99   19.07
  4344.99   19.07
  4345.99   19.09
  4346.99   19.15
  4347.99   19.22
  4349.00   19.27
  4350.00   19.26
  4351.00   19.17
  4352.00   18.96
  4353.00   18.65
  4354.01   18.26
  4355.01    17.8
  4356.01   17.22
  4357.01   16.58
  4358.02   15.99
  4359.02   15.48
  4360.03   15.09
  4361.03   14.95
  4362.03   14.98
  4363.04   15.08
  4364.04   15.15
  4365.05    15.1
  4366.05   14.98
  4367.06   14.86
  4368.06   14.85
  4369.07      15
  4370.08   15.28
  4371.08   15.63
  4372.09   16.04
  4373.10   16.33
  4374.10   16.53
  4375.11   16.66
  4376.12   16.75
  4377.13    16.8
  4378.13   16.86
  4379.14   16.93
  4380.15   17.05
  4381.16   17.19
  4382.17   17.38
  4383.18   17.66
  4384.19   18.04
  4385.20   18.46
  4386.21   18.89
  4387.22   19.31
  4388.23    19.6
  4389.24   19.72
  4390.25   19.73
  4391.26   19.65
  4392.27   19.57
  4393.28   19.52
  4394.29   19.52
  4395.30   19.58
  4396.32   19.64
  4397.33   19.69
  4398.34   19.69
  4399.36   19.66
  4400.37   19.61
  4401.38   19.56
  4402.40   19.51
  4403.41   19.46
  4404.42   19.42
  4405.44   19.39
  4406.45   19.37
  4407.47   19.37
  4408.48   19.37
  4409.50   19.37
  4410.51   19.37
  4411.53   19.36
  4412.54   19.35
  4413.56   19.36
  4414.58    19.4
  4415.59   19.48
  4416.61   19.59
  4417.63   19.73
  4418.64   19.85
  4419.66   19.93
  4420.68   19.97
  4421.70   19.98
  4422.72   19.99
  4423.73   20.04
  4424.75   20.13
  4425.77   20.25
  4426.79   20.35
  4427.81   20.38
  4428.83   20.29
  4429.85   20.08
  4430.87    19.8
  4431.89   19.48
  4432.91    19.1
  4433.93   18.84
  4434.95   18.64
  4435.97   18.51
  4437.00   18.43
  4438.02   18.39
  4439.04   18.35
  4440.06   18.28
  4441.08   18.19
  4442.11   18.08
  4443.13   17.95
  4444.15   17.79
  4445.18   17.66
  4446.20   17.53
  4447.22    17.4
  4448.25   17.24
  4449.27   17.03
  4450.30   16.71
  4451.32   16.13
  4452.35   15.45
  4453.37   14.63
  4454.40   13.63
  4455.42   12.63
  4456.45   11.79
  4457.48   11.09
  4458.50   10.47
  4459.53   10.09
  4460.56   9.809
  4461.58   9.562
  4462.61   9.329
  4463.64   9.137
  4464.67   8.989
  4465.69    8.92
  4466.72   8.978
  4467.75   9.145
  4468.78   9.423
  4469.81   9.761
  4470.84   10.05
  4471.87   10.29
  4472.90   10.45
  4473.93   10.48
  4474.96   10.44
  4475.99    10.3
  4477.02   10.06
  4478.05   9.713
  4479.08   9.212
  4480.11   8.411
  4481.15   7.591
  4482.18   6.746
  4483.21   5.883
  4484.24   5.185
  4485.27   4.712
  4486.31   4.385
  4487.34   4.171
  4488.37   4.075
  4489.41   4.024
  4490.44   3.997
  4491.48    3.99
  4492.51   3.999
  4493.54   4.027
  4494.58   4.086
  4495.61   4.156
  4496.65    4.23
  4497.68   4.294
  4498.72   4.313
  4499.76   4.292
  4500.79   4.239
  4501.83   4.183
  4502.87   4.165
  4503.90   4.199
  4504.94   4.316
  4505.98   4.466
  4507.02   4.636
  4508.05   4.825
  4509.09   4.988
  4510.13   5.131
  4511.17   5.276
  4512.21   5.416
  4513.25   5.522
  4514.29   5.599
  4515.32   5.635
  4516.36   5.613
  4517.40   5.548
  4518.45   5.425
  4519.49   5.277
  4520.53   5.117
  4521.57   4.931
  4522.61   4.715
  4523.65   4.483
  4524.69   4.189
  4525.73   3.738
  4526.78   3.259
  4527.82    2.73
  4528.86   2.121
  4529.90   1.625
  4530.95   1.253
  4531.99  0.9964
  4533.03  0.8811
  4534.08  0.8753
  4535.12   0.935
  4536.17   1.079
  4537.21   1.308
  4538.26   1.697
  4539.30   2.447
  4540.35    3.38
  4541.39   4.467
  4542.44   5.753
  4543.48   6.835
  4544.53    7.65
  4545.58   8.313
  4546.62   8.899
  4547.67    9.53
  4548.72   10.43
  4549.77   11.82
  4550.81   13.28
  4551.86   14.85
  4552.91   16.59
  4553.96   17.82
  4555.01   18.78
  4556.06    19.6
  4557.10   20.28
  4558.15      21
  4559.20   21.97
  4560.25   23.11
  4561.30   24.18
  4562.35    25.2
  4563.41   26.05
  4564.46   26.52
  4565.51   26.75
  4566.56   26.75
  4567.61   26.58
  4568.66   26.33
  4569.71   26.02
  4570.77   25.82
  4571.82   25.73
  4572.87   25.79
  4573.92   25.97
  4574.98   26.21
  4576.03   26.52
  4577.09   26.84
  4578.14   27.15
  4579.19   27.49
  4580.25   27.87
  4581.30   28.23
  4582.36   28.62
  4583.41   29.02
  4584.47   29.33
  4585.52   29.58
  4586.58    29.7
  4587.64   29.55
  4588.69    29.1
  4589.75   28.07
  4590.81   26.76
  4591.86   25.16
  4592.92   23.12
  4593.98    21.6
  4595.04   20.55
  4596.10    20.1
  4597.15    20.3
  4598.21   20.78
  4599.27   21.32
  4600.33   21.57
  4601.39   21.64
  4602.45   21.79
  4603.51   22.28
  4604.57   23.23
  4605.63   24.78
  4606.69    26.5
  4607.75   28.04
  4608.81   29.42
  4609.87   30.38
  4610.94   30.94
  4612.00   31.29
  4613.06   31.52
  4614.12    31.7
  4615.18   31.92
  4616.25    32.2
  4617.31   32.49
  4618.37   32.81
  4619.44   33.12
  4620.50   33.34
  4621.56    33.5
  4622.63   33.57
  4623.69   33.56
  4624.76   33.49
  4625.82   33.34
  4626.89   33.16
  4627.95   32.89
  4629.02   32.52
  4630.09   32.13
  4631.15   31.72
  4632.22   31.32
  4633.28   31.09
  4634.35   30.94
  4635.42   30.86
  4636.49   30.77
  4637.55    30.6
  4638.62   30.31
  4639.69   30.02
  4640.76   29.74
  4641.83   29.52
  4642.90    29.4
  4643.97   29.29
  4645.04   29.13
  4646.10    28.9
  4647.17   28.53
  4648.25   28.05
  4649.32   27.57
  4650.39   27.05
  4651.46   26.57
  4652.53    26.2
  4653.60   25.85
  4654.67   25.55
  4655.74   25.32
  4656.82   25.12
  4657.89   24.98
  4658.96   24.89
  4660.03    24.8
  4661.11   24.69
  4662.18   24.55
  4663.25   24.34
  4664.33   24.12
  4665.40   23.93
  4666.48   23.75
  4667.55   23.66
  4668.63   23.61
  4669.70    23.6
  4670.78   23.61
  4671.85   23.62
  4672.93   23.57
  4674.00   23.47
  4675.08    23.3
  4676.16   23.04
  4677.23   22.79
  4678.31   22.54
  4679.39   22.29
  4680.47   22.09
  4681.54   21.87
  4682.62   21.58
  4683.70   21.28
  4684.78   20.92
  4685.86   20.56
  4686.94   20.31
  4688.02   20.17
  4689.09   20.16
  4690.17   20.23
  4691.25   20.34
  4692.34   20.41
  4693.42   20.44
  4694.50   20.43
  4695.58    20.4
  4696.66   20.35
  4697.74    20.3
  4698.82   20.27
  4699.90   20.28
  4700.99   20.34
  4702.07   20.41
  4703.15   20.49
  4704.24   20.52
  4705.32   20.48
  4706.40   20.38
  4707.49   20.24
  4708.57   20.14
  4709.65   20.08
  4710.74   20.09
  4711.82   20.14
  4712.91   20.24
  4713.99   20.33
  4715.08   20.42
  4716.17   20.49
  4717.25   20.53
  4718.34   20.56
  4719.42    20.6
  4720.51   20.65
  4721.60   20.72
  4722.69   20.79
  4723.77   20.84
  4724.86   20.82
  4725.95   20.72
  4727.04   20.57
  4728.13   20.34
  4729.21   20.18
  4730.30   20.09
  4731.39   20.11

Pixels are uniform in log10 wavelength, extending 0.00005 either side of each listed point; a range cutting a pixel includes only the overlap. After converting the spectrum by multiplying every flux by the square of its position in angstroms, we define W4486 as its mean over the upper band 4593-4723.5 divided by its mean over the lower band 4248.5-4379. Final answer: 1.55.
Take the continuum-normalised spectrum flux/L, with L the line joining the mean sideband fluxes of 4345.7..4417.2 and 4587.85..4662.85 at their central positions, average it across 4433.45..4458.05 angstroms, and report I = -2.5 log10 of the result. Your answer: 0.23 mag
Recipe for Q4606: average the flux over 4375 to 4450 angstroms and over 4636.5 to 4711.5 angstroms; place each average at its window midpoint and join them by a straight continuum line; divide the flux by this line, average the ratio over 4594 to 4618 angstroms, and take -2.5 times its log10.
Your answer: -0.16 mag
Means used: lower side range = 18.9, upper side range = 23.6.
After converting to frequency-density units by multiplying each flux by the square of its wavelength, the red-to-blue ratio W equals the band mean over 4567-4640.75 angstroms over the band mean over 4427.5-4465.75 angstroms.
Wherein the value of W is 1.93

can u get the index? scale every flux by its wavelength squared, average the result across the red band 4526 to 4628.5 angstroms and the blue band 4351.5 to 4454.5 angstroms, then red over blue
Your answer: 1.3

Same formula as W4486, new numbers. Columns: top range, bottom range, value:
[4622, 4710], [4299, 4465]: 1.59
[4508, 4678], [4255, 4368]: 1.28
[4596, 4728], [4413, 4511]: 2.28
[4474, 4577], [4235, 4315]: 0.55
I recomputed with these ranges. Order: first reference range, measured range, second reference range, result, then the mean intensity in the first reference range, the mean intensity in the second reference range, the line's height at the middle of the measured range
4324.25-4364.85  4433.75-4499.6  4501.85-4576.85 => 0.29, 18.2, 11.2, 13.8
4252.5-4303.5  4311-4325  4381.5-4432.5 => 0.07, 19.9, 19.5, 19.8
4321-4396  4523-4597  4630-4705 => 0.30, 17.9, 24.6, 22.2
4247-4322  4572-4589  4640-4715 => -0.24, 19.7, 23.1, 22.3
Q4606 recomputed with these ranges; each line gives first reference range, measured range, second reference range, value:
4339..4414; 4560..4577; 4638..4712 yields -0.202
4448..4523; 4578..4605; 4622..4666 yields -0.165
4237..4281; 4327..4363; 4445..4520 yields -0.144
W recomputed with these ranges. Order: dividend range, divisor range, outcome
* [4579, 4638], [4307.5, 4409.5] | 1.76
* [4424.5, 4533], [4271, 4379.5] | 0.56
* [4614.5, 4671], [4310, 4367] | 1.82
